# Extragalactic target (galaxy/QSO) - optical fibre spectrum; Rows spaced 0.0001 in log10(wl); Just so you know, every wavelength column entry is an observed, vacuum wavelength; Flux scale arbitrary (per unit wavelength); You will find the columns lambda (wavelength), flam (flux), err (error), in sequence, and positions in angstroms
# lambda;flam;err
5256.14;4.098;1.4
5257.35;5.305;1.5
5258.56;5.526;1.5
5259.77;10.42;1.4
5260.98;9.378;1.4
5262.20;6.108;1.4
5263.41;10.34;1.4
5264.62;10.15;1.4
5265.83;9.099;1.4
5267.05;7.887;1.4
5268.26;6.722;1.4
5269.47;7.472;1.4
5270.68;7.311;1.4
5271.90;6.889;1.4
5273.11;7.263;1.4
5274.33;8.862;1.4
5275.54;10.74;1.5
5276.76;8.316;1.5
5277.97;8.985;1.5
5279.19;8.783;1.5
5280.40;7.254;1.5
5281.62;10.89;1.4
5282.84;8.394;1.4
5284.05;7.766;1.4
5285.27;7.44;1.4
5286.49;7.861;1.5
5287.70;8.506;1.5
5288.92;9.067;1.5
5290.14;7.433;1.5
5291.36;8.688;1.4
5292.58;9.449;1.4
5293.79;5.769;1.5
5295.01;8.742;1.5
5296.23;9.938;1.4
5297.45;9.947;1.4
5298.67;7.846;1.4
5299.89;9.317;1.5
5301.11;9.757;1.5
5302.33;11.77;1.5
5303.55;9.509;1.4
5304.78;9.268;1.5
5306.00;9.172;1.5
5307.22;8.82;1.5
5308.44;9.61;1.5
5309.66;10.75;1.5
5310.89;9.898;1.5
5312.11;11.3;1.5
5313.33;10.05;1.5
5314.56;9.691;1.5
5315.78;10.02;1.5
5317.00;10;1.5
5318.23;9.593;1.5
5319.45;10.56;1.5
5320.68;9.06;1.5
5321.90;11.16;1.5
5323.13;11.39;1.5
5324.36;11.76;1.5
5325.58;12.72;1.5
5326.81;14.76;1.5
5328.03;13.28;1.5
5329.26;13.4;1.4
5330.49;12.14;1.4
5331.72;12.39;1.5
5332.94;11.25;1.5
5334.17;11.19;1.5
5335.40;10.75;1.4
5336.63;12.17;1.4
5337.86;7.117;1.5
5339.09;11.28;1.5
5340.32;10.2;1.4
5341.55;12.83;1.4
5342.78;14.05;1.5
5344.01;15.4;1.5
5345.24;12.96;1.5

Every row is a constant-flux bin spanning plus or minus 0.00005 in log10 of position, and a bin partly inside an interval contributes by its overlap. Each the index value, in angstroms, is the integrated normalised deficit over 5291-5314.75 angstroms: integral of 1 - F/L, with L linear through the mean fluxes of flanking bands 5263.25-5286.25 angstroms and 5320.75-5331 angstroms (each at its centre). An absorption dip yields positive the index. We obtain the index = 2.5 angstroms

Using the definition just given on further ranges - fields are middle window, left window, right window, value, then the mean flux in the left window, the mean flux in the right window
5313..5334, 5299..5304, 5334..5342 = -1.9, 9.99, 10.7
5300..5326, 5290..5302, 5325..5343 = -0.1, 8.81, 11.9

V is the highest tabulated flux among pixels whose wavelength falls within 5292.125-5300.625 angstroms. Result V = 9.947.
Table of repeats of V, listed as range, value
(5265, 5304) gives 11.77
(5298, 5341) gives 14.76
